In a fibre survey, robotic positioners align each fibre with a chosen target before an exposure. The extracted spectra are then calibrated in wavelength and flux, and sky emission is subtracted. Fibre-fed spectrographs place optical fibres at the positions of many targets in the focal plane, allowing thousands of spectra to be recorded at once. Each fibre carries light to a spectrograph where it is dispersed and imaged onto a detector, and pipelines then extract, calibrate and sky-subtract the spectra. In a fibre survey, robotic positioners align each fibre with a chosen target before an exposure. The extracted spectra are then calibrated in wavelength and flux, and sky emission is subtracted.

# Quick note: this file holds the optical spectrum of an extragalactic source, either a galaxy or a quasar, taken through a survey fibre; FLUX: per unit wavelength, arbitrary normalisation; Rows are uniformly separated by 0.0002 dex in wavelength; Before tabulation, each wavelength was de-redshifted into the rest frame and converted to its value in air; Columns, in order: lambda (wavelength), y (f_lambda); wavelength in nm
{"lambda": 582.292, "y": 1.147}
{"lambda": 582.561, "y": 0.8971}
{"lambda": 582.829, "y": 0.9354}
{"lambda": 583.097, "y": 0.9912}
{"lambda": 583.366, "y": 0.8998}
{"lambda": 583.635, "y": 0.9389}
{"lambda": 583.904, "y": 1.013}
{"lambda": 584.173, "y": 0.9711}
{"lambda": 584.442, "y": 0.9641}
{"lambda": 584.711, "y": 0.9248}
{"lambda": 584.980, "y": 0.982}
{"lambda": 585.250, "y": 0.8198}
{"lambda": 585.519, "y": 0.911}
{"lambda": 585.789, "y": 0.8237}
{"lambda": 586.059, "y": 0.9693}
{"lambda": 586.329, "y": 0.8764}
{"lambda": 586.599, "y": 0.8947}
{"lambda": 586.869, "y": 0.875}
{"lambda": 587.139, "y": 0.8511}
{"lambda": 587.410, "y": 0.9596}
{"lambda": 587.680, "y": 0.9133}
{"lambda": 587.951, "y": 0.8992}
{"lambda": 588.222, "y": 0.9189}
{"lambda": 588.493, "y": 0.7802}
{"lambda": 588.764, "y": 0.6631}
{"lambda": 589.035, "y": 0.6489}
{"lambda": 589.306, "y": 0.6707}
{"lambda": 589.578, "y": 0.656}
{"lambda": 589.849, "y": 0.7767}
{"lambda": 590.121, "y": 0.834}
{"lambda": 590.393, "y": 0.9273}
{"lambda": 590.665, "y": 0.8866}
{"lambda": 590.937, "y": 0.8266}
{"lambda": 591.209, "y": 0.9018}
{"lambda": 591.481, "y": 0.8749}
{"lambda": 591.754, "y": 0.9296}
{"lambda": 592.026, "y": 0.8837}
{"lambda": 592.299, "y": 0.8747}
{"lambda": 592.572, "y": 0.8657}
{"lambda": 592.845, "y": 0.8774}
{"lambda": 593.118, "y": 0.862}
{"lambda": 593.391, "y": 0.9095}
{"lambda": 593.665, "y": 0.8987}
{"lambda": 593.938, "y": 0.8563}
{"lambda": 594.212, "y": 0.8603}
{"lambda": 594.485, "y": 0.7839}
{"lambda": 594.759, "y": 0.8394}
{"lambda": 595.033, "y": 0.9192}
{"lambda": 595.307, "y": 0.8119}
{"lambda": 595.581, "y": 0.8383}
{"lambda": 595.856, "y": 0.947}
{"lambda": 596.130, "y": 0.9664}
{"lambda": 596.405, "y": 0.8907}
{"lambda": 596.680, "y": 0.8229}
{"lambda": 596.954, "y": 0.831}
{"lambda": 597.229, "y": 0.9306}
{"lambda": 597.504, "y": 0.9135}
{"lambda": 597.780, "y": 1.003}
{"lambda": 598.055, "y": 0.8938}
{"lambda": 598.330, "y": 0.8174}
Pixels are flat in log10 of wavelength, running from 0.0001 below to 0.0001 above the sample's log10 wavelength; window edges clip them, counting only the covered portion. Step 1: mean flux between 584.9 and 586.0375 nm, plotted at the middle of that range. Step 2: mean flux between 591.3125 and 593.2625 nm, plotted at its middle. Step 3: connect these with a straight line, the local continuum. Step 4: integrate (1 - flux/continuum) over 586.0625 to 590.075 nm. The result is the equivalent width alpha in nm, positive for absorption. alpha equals 0.30 nm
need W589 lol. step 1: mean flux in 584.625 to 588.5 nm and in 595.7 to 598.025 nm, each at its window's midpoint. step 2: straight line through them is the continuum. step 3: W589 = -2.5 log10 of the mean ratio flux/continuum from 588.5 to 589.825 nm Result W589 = 0.302 mag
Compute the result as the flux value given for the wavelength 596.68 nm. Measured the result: 0.8229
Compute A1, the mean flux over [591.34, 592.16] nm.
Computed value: 0.897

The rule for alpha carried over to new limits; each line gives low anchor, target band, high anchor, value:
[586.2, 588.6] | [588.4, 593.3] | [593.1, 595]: 0.30 nm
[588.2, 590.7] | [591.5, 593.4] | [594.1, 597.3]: -0.16 nm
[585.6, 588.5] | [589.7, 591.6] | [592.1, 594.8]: 0.04 nm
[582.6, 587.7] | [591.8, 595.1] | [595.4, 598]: 0.14 nm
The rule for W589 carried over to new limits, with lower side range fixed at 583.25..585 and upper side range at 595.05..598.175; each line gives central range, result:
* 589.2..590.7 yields 0.18 mag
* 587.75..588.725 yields 0.11 mag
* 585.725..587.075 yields 0.07 mag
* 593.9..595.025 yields 0.08 mag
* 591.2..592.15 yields 0.03 mag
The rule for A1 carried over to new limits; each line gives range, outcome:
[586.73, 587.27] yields 0.864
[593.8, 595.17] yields 0.852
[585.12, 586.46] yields 0.88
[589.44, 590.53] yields 0.798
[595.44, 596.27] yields 0.916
